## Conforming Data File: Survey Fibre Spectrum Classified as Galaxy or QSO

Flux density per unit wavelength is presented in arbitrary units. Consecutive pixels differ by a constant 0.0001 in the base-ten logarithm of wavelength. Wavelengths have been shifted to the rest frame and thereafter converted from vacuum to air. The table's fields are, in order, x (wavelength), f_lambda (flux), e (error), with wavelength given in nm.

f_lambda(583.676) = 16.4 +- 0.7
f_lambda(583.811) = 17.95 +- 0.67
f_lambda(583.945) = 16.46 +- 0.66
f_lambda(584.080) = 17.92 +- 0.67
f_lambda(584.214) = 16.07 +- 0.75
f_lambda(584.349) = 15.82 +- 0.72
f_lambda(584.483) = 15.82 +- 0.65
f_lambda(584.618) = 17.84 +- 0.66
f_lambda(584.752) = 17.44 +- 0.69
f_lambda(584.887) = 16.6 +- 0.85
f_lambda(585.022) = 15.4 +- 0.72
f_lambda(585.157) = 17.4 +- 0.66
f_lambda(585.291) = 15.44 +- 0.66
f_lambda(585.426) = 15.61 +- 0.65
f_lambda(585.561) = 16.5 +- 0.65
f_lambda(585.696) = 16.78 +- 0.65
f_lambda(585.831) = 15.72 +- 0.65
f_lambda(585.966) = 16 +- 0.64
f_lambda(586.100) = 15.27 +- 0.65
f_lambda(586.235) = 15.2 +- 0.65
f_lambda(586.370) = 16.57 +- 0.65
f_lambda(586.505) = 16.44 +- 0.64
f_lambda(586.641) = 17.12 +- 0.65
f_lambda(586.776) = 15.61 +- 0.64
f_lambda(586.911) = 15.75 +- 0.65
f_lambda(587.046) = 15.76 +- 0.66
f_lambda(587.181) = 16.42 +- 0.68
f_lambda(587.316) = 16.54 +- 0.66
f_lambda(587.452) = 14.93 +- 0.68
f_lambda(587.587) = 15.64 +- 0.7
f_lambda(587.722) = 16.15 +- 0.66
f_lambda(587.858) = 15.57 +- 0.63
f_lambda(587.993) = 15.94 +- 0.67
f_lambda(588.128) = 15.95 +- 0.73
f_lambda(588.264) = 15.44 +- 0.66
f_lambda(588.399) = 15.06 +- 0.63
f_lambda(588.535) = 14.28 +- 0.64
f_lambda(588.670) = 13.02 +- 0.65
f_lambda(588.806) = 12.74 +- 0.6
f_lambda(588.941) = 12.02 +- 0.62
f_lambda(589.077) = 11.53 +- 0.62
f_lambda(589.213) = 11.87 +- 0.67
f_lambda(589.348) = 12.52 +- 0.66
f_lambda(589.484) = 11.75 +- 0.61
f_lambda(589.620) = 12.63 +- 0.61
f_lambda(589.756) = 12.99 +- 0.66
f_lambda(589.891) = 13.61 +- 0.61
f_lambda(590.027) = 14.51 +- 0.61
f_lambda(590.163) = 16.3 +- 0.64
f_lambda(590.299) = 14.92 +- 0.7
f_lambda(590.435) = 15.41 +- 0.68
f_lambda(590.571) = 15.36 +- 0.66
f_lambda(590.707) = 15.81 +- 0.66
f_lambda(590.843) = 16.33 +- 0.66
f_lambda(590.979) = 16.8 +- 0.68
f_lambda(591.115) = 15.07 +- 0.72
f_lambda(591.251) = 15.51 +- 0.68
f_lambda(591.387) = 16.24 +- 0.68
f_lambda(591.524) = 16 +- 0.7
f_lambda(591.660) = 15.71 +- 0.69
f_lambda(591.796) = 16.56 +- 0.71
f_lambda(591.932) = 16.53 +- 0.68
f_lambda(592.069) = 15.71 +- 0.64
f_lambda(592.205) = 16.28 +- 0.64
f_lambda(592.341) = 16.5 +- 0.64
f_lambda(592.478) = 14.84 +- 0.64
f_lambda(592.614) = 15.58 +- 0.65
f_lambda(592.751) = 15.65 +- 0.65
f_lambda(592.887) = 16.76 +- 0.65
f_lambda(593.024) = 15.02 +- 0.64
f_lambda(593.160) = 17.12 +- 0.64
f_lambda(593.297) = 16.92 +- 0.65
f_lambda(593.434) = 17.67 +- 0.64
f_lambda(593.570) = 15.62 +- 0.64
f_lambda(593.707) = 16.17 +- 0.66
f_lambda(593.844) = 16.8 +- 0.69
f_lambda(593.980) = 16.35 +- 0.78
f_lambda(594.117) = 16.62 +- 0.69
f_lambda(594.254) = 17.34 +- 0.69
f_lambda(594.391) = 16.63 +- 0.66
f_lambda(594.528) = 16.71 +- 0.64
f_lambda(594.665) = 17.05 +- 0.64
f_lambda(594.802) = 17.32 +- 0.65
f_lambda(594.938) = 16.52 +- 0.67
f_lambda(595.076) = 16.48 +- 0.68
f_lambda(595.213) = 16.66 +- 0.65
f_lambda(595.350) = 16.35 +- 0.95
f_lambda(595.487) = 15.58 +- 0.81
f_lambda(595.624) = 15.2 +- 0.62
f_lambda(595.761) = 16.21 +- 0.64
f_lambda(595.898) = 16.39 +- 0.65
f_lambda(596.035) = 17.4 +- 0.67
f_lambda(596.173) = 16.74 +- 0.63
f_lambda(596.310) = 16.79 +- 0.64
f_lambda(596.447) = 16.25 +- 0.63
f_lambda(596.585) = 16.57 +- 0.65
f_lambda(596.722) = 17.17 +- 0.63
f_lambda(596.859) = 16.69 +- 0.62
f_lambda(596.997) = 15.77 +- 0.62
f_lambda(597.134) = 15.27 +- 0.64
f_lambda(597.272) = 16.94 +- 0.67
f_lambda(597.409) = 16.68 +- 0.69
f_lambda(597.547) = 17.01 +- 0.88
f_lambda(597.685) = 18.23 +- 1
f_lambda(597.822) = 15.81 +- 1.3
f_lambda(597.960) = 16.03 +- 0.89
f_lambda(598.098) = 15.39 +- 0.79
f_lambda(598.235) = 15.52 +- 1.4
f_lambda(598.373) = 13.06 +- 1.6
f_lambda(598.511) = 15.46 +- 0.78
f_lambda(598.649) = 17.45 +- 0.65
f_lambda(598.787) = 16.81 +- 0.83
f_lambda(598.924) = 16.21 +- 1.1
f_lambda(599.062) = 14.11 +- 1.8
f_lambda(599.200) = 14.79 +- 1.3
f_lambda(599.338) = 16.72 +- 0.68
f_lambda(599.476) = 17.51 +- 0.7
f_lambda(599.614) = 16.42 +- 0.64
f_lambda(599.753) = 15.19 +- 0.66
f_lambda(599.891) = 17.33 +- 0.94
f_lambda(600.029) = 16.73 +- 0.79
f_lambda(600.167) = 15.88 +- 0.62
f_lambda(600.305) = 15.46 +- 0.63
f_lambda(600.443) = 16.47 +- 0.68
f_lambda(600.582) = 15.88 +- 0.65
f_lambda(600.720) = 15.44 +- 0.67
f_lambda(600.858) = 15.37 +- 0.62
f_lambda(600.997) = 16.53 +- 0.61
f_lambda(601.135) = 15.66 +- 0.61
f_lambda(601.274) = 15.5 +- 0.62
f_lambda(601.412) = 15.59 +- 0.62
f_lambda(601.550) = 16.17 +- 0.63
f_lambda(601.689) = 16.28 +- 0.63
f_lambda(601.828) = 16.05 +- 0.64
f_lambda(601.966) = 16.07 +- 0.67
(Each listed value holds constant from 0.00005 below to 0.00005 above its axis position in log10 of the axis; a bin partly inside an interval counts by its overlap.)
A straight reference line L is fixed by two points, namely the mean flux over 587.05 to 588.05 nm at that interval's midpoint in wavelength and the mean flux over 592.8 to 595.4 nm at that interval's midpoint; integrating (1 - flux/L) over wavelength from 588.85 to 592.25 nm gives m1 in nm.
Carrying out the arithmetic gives 0.32 nm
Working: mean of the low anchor 15.9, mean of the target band 14.7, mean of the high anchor 16.6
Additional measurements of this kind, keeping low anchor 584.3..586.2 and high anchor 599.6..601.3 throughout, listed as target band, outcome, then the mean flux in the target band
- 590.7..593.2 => 0.022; 16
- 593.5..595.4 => -0.063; 16.6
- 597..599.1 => 0.000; 16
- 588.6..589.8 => 0.285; 12.3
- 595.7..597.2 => -0.040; 16.5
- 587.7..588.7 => 0.061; 15.2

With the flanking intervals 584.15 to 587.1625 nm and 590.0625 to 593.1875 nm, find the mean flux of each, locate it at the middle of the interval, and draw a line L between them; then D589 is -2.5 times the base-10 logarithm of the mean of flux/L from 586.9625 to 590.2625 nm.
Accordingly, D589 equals 0.12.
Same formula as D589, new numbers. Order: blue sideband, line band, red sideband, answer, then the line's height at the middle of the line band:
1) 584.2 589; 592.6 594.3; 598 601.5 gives -0.04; 15.8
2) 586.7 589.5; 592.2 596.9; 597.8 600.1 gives -0.07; 15.4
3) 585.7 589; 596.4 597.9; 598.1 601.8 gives -0.05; 15.8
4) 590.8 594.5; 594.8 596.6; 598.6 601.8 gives -0.02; 16.2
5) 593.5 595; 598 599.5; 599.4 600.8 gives 0.04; 16.3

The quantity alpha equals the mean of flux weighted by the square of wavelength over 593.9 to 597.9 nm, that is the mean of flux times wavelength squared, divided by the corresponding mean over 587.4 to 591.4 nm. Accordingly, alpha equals 1.2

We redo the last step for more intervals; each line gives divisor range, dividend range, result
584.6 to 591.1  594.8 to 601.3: 1.10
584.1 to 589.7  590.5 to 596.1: 1.09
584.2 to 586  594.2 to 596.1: 1.05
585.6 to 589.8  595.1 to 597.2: 1.13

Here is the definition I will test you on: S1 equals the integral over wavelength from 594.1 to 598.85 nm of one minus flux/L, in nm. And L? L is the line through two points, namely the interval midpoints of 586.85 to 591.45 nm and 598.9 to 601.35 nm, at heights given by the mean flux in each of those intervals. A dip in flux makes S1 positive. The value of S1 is -0.265 nm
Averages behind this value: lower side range 14.7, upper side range 15.9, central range 16.4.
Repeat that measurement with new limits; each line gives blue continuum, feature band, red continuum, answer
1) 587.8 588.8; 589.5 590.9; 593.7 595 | 0.08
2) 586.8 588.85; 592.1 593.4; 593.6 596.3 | 0.00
